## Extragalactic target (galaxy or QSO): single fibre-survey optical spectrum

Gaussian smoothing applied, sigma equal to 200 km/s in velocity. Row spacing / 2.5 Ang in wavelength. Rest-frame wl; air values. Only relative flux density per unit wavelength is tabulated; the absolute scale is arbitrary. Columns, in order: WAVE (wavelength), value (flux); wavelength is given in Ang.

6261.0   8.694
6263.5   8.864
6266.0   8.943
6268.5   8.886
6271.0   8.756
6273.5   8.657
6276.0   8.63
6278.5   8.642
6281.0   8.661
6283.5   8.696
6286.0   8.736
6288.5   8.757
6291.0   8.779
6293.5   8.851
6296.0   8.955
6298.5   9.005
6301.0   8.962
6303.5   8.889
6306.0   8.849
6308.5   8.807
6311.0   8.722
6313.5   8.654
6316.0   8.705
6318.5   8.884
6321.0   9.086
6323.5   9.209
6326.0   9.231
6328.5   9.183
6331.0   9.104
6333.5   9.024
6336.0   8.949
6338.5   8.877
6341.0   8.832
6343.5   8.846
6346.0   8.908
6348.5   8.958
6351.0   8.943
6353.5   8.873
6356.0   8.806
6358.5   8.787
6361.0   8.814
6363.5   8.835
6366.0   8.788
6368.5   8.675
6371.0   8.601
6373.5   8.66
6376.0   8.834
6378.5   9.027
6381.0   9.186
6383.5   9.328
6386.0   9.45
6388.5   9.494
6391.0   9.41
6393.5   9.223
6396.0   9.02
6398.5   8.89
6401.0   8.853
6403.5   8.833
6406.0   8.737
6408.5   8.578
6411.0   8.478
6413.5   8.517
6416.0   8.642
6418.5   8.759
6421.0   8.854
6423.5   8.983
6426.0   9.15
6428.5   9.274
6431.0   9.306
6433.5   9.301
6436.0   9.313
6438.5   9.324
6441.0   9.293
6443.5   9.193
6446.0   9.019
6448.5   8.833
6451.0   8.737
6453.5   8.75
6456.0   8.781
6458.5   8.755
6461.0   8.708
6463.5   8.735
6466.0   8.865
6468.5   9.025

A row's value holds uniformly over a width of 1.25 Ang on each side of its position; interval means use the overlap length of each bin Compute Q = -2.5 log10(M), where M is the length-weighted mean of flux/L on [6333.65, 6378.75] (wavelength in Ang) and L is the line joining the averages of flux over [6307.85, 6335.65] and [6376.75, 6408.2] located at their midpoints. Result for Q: 0.02 mag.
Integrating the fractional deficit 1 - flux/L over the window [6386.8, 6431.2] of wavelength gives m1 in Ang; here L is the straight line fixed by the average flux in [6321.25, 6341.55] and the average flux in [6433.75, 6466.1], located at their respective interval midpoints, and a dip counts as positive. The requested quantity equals 0.3 Ang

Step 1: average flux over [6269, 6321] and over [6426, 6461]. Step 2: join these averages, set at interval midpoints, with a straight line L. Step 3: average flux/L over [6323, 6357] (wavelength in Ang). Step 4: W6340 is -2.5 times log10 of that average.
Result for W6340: -0.01 mag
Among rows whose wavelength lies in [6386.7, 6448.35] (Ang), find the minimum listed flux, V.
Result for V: 8.478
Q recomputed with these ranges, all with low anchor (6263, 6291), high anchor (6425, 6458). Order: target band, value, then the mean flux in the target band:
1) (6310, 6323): -0.001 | 8.83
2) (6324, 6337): -0.030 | 9.11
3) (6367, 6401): -0.010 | 9.05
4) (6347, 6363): 0.006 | 8.86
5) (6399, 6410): 0.032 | 8.75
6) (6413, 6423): 0.038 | 8.73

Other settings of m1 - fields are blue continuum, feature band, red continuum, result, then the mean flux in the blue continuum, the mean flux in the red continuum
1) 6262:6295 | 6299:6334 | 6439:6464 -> -0.6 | 8.76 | 8.9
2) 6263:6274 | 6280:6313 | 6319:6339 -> 0.5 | 8.83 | 9.08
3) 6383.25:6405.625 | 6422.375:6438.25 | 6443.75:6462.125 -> -0.5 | 9.14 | 8.82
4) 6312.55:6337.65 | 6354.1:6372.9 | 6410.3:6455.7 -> 0.5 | 9.01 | 8.99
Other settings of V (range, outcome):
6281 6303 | 8.661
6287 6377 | 8.601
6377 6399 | 8.89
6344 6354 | 8.873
